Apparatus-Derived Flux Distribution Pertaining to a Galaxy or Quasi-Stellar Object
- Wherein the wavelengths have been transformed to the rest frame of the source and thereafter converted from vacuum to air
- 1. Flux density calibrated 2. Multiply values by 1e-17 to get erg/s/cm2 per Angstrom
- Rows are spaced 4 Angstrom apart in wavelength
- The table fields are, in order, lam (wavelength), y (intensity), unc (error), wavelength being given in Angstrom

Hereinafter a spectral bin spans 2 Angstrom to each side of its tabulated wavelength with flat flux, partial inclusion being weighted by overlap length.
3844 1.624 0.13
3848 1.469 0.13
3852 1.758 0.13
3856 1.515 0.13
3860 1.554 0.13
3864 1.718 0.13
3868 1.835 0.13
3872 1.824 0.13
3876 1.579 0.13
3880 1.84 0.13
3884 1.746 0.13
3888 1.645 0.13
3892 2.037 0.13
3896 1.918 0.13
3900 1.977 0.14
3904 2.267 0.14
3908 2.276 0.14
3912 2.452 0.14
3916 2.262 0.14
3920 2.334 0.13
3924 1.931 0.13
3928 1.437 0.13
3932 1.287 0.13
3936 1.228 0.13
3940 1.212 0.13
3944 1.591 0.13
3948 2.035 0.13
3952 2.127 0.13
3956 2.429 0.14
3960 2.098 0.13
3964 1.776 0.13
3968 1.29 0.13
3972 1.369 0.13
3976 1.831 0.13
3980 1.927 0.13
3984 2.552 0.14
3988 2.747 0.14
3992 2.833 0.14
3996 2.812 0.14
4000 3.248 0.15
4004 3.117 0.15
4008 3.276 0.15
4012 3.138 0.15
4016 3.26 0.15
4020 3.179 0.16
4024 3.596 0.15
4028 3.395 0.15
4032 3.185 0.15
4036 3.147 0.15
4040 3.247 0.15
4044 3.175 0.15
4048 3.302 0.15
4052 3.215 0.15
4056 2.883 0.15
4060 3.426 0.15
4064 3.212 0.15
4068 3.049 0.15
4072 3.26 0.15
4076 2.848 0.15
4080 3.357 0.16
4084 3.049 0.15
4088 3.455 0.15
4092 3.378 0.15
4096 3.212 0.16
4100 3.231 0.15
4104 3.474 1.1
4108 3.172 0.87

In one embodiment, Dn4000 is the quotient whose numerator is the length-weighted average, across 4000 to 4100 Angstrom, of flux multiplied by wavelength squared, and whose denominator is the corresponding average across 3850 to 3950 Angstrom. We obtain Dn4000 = 1.92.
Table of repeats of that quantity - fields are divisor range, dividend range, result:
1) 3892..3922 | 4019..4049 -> 1.59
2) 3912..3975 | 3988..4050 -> 1.85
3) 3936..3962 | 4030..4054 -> 1.81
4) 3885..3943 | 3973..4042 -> 1.66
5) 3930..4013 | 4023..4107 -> 1.55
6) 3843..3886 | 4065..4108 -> 2.15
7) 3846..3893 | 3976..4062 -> 1.93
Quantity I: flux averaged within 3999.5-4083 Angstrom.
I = 3.21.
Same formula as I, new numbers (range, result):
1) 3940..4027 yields 2.47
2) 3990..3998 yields 2.82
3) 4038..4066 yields 3.21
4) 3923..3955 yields 1.62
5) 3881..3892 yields 1.77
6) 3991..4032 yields 3.19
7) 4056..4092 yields 3.2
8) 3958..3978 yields 1.67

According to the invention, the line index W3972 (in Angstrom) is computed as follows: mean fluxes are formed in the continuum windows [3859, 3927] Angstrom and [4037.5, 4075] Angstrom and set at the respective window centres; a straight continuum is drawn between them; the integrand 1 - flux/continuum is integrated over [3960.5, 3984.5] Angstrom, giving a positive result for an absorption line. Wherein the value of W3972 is 7.5 Angstrom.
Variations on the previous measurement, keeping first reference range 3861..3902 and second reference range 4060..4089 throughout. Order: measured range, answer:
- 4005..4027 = -4.1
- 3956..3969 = 2.8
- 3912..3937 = 3.3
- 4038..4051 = -1.2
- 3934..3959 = 5.5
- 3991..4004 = -1.8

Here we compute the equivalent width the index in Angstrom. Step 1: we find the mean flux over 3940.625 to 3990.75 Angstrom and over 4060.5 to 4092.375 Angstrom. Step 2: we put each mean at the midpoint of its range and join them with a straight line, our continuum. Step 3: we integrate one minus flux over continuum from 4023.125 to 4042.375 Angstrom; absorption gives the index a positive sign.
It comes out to -4.1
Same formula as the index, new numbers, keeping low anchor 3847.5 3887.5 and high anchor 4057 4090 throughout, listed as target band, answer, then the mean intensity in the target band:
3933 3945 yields 4.9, 1.32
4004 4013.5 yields -1.6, 3.19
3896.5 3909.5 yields -1.3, 2.14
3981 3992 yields -0.2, 2.62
